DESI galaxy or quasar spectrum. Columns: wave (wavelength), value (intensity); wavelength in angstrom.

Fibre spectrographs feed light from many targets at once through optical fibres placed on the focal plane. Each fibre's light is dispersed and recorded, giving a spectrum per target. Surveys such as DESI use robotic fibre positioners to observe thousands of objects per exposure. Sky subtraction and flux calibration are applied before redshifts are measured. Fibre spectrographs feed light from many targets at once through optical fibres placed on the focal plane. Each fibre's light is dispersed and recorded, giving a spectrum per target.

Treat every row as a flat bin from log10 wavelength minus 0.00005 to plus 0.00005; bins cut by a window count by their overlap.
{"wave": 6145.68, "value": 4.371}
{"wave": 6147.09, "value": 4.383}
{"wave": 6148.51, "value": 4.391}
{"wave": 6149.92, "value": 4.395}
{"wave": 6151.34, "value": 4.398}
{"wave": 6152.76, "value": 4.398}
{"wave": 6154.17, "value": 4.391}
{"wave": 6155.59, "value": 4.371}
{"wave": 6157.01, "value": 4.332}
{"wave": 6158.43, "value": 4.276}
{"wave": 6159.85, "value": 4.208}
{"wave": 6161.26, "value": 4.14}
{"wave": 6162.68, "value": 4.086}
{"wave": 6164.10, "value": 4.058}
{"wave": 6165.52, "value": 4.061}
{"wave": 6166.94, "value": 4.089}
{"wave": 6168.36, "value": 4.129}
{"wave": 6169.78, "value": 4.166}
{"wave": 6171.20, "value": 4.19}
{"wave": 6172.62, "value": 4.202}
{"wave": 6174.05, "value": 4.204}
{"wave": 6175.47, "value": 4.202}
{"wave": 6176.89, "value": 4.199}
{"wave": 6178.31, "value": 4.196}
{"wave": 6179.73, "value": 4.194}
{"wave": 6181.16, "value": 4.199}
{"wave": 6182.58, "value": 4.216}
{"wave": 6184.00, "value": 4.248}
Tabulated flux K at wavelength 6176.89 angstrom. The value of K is 4.199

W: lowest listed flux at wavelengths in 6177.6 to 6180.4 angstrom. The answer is 4.194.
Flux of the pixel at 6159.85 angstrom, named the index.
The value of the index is 4.208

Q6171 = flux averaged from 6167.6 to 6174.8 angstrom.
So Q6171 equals 4.18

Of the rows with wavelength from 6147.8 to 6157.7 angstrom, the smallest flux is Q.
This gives 4.332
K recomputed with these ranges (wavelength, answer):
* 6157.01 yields 4.332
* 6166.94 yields 4.089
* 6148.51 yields 4.391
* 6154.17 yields 4.391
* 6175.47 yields 4.202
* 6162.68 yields 4.086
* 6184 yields 4.248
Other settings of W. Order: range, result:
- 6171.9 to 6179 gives 4.196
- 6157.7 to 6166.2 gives 4.058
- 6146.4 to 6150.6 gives 4.383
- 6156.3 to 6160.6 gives 4.208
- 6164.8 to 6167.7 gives 4.061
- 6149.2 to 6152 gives 4.395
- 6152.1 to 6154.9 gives 4.391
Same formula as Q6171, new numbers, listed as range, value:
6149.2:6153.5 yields 4.4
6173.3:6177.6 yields 4.2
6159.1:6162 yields 4.18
